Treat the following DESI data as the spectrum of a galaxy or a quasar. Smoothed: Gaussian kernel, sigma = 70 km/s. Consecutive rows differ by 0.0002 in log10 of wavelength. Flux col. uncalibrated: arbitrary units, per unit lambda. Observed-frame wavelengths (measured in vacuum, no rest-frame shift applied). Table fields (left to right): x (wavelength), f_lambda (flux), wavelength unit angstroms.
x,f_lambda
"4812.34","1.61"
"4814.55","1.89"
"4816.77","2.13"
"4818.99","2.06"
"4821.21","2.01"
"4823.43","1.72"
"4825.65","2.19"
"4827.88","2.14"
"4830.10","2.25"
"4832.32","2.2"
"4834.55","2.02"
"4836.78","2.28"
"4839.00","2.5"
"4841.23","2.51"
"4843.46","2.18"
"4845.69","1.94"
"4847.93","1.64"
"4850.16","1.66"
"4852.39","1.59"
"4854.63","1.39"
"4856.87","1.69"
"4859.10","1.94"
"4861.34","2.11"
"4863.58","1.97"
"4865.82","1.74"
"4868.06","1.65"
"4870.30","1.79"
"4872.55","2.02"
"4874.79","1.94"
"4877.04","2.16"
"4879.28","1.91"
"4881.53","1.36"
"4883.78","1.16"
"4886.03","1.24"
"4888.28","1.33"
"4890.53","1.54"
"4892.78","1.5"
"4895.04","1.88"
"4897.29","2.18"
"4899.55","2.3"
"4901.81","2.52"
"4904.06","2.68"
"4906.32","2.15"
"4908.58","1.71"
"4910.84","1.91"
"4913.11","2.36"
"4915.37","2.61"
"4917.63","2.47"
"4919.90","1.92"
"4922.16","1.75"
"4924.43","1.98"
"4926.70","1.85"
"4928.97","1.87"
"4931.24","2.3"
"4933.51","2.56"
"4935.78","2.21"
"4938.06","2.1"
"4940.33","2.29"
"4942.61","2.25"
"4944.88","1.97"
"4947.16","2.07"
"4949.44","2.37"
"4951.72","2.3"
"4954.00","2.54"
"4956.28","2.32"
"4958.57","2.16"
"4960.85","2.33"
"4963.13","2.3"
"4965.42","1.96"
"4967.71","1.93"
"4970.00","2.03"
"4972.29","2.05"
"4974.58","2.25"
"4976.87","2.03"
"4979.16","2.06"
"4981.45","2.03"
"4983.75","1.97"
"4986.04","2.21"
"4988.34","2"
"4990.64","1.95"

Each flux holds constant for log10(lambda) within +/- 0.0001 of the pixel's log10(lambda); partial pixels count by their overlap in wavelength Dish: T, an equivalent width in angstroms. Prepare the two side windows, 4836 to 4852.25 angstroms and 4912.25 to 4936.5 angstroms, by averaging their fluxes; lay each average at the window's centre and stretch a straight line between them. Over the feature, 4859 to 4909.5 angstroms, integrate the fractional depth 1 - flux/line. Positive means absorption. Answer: 6.2 angstroms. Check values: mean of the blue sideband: 2.07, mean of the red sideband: 2.17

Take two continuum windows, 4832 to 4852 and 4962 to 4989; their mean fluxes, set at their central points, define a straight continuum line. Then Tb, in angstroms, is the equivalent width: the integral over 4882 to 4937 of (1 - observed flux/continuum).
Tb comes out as 2.2 angstroms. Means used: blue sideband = 2.08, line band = 1.99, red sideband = 2.07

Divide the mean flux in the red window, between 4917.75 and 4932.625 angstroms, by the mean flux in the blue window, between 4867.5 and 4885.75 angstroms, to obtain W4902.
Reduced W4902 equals 1.2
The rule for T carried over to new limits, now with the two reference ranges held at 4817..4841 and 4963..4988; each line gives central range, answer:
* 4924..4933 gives 0.22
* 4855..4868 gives 1.77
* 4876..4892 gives 4.49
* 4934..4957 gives -1.87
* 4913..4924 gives -0.51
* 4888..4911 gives 1.19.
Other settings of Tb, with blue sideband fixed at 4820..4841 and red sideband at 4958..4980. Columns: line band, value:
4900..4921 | -1.3 angstroms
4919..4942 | 0.4 angstroms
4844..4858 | 3.1 angstroms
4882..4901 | 4.4 angstroms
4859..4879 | 2.1 angstroms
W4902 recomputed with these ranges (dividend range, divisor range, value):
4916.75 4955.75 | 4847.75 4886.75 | 1.25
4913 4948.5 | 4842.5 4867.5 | 1.20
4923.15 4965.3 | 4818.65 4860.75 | 1.10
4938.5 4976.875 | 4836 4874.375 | 1.14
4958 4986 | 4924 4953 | 0.97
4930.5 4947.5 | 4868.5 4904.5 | 1.22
